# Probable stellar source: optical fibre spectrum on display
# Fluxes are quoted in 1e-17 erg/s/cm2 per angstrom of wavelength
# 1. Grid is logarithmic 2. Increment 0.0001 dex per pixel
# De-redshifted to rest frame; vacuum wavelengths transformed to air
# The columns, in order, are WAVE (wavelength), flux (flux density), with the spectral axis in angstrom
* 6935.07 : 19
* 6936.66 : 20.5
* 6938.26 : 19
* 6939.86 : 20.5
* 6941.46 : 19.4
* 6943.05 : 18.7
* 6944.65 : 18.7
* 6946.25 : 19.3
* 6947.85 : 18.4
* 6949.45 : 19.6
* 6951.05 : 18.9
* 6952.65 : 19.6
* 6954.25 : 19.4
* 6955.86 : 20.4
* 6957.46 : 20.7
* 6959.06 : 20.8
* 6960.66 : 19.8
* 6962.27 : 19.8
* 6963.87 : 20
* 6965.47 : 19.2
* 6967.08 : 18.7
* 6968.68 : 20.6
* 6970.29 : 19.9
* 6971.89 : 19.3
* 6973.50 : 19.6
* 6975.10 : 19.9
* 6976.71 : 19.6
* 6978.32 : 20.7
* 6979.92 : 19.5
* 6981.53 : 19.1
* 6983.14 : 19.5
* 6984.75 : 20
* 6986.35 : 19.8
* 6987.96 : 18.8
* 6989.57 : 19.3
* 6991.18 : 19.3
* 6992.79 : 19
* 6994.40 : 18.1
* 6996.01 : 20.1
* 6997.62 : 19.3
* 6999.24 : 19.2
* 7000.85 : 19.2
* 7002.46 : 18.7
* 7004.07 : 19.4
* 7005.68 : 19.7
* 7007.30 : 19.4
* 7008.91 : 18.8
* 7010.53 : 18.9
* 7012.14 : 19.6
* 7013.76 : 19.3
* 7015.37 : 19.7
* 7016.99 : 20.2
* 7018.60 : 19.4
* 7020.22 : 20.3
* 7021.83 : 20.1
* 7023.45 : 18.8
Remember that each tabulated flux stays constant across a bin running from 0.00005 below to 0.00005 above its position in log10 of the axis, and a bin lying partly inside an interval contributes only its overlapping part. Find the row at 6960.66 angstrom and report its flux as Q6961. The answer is 19.8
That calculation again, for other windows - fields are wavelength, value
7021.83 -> 20.1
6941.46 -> 19.4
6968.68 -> 20.6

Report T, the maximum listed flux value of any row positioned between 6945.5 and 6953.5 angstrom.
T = 19.6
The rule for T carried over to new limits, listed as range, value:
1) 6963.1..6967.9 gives 20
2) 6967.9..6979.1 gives 20.7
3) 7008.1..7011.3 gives 18.9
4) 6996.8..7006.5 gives 19.7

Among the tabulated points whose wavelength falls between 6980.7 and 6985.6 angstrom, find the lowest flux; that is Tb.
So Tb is 19.1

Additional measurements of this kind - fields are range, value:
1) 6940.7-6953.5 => 18.4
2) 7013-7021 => 19.3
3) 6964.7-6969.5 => 18.7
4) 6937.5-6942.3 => 19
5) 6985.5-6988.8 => 18.8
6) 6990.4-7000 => 18.1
